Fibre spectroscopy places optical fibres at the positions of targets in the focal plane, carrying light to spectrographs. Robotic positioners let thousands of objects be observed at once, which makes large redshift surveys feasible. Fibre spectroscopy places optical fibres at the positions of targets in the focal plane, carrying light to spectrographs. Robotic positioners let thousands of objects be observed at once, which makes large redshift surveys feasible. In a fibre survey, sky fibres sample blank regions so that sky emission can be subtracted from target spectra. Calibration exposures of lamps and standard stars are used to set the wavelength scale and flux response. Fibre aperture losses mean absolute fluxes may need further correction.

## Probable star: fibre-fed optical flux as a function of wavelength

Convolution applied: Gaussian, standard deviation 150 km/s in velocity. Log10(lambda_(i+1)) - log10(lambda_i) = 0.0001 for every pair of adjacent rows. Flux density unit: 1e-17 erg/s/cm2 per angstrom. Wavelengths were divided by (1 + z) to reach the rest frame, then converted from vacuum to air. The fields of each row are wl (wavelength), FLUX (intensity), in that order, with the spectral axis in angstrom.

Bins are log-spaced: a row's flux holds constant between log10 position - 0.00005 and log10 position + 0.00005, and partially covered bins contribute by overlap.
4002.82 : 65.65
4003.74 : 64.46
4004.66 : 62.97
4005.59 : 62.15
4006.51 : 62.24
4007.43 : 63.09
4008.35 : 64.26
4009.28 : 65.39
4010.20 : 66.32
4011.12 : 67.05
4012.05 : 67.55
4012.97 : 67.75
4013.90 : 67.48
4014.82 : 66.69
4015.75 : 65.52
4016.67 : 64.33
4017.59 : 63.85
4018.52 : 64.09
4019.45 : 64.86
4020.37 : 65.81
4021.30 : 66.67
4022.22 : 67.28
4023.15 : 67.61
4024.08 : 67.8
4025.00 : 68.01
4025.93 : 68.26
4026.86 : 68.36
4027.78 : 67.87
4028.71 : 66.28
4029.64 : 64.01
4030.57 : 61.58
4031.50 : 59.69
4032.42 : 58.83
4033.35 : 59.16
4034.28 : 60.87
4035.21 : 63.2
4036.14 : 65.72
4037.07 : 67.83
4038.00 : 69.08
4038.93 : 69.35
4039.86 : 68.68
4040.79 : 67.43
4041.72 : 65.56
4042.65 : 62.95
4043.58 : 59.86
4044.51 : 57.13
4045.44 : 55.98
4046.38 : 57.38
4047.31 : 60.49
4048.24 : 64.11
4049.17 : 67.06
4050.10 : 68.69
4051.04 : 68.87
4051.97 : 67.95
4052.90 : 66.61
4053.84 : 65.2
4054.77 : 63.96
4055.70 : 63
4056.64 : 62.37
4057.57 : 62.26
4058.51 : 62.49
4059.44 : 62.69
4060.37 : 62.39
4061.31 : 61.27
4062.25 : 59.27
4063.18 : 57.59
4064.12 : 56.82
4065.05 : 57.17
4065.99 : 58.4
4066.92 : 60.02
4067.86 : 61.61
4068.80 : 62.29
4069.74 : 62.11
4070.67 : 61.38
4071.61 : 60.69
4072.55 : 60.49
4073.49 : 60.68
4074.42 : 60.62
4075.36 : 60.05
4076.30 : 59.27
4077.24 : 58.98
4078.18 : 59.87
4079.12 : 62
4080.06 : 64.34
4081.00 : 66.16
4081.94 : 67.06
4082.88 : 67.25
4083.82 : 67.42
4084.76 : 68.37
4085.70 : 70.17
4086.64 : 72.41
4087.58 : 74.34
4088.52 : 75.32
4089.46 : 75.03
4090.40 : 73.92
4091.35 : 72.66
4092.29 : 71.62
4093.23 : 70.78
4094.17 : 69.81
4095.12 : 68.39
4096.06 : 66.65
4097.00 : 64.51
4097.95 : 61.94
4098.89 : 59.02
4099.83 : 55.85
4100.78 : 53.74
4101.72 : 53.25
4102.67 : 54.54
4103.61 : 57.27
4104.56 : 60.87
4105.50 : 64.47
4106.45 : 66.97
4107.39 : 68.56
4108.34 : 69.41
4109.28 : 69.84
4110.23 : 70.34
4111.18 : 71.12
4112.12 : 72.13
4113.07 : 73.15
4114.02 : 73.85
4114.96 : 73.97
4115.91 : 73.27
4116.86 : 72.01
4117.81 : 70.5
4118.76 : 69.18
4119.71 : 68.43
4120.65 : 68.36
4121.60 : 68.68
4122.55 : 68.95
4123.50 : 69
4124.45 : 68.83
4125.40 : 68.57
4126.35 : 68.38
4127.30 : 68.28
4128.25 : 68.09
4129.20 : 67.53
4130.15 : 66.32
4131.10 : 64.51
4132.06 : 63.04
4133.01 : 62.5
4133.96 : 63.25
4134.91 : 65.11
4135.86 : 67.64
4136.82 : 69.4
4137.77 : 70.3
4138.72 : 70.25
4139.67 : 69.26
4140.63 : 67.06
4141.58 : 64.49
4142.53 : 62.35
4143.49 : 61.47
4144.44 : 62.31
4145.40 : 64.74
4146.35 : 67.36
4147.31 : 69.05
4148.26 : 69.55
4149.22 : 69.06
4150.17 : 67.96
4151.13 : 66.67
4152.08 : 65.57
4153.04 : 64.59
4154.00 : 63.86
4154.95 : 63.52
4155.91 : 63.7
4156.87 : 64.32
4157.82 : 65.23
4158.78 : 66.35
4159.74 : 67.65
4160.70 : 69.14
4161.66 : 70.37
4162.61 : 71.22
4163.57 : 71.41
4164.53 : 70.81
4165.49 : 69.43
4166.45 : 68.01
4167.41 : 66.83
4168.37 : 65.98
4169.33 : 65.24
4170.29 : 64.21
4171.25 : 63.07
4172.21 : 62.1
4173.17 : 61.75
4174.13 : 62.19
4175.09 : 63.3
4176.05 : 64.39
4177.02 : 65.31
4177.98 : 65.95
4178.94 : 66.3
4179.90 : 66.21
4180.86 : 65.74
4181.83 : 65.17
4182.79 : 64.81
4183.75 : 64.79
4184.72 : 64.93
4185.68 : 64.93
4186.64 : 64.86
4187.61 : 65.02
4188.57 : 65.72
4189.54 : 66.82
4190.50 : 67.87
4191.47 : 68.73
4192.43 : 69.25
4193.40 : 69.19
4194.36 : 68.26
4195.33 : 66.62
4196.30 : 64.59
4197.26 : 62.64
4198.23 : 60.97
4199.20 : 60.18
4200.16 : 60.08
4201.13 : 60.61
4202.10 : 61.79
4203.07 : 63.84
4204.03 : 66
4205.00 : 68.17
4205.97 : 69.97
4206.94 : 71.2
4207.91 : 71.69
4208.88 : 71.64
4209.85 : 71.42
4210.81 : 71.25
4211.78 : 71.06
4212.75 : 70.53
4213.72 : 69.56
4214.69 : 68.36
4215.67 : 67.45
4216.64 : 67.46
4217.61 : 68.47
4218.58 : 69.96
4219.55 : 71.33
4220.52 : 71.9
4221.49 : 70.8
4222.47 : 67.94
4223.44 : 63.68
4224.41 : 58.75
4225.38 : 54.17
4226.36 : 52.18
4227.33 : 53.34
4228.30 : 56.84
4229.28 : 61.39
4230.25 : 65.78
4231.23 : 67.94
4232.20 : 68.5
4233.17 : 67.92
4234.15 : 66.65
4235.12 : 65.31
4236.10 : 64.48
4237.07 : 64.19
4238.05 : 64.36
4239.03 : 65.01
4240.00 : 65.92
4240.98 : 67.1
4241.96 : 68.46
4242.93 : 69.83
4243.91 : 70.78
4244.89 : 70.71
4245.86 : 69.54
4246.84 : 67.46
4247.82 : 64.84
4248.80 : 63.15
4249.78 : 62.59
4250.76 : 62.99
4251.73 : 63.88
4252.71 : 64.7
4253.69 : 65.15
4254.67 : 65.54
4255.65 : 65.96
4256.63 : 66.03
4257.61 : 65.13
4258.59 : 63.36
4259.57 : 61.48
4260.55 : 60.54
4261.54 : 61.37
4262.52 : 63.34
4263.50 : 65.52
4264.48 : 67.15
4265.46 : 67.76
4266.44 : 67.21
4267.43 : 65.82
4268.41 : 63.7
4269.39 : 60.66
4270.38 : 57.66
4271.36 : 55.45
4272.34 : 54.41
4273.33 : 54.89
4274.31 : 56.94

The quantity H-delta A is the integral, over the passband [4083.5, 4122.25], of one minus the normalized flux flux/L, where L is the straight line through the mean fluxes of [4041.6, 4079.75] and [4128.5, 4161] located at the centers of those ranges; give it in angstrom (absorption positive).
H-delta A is -2.45 angstrom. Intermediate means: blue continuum 61.6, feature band 67.9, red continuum 66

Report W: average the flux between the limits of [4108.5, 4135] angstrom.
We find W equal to 68.9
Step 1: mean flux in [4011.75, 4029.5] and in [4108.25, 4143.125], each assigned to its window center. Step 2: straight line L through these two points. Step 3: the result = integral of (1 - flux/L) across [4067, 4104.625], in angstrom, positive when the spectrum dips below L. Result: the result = 1.9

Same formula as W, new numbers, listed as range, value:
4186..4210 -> 66.2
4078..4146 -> 67.1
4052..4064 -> 62.4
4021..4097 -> 64.6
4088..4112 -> 66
